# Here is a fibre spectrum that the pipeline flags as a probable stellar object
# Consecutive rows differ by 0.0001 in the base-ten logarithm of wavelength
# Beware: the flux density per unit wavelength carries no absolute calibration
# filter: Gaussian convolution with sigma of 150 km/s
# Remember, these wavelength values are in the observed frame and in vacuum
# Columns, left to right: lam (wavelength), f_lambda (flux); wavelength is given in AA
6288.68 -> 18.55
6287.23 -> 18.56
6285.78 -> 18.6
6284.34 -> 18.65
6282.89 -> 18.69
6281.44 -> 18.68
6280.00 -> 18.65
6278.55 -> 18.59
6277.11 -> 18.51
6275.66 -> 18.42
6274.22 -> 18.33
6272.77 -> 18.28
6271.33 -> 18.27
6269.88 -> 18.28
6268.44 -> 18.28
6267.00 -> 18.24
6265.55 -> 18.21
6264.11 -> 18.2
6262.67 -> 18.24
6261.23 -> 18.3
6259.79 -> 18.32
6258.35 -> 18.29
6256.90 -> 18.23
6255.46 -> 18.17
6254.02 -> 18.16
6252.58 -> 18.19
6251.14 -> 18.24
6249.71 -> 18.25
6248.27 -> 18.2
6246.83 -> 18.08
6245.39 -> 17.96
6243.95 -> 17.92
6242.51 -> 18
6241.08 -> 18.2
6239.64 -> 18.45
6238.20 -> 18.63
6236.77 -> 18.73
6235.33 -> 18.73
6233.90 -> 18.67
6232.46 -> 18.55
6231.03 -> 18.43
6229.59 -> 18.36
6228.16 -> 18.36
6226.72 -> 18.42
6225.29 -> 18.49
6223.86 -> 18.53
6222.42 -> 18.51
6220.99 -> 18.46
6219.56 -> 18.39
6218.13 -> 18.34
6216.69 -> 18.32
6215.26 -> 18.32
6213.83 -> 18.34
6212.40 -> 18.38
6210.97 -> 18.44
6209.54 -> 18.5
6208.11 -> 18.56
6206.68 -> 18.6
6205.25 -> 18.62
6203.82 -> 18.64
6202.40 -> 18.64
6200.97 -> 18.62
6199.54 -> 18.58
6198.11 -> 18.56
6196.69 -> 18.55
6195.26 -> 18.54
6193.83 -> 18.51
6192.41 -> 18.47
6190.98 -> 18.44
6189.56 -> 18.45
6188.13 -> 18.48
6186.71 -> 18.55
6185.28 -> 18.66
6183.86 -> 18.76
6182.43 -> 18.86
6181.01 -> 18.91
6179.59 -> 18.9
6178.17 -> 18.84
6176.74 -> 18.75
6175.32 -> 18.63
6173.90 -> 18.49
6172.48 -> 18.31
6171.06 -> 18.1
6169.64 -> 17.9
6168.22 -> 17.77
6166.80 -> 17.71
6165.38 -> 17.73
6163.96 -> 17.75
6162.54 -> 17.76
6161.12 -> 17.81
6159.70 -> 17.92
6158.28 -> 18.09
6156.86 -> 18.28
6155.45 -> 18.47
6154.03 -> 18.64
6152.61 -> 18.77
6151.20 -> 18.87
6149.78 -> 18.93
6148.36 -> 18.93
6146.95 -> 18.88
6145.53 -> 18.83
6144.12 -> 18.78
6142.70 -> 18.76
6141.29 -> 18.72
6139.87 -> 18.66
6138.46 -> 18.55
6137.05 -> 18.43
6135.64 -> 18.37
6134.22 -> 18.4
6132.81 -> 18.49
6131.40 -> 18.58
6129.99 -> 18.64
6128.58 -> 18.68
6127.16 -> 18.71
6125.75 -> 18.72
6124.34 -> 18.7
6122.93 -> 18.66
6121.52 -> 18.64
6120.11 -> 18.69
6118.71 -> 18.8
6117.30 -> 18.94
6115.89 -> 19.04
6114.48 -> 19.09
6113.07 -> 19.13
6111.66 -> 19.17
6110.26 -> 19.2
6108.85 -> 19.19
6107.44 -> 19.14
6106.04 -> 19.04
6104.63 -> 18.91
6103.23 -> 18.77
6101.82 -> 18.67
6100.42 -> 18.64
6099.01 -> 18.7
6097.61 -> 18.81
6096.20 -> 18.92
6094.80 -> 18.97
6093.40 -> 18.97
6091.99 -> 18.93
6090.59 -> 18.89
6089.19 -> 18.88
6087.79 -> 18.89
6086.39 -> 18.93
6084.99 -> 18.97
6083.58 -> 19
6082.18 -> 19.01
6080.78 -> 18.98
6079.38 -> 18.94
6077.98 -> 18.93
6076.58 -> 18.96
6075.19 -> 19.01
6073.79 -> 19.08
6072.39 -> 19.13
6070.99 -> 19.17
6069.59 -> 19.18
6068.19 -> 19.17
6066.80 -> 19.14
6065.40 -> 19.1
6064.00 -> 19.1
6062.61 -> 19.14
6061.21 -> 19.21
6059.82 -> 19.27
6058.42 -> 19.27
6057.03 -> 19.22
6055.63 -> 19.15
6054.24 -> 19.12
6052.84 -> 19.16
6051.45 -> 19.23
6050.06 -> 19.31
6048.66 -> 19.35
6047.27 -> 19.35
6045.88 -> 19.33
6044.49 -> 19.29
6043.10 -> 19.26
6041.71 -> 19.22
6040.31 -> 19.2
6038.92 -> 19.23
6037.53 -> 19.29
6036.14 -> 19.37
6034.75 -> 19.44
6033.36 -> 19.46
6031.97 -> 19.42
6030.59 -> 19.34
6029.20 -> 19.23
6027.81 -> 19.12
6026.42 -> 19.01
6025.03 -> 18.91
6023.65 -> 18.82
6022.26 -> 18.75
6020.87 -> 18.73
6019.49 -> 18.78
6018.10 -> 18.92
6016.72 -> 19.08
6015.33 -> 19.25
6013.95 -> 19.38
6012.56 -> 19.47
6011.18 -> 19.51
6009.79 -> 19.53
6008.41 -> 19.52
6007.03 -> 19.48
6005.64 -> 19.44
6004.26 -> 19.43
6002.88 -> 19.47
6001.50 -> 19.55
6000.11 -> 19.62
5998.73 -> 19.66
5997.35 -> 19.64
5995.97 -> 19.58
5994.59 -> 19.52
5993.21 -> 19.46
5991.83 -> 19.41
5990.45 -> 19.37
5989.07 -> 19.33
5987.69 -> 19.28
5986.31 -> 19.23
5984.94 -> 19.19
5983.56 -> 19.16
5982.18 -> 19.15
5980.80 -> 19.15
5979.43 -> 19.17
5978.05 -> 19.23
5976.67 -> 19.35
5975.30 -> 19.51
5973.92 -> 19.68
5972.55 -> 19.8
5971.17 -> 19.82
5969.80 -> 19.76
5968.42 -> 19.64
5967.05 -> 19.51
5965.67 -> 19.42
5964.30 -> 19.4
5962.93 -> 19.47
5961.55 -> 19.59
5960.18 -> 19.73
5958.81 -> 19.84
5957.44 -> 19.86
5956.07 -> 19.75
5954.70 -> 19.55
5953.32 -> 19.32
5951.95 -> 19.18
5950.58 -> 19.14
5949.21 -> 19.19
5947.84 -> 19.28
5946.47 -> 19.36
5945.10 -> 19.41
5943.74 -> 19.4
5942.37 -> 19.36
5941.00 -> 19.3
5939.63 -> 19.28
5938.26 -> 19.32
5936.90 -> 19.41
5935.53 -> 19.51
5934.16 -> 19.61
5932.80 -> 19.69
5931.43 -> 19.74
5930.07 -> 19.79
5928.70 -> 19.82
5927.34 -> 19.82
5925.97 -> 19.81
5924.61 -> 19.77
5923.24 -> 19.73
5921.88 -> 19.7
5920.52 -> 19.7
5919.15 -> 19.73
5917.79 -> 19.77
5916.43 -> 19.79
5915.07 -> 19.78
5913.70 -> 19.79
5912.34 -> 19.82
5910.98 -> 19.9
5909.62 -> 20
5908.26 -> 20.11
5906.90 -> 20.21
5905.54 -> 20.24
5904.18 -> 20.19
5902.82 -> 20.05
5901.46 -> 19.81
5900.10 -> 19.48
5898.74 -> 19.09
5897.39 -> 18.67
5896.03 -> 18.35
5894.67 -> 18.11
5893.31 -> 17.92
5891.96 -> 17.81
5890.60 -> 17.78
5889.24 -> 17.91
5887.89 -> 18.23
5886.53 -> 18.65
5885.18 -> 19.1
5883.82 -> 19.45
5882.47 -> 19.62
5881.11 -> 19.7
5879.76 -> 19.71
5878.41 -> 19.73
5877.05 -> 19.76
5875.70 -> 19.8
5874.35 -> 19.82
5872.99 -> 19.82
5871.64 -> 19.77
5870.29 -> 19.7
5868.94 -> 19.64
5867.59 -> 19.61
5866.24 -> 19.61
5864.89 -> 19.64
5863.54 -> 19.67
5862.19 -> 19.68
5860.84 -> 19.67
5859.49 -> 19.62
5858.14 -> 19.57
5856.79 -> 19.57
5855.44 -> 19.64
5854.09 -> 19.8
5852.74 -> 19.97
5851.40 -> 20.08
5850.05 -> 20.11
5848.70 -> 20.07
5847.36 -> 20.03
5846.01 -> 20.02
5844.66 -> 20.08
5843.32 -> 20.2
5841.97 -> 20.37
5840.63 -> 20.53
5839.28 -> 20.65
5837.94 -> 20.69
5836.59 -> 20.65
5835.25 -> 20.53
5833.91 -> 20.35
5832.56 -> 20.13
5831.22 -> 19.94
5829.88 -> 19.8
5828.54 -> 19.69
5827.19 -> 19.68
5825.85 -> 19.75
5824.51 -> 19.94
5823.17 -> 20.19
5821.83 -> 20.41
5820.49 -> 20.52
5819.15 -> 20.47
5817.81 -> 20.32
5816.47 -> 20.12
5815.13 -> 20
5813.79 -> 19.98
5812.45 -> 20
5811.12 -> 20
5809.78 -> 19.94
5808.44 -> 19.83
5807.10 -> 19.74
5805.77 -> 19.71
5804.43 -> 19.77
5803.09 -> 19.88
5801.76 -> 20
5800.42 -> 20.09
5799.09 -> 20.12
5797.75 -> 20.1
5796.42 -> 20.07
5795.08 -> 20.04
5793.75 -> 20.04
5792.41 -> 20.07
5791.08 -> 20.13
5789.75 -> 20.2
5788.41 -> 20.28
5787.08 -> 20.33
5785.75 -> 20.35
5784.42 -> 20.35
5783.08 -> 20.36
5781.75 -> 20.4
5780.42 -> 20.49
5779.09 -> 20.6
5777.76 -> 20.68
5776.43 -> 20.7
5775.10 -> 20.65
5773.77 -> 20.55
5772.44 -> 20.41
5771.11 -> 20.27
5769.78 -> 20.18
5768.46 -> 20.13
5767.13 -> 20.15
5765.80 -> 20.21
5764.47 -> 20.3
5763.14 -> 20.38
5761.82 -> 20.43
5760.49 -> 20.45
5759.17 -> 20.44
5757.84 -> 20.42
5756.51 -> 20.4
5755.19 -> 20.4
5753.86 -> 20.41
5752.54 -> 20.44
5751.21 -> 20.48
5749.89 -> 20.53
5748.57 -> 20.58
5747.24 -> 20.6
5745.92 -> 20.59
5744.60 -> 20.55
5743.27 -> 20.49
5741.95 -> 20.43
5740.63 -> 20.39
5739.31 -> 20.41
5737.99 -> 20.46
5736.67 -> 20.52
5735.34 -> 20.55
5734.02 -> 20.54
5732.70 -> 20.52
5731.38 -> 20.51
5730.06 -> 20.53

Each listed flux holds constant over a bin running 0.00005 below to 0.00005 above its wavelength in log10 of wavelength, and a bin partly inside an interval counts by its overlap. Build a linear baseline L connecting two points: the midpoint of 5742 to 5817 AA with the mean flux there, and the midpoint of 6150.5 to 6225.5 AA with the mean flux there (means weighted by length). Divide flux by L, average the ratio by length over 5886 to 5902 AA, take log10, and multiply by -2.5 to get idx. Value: 0.07 mag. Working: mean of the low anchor 20.3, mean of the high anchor 18.4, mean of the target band 18.5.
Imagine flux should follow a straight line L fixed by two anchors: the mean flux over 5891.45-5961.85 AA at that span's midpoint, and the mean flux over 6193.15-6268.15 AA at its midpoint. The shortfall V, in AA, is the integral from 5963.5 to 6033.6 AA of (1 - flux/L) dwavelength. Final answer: -0.3 AA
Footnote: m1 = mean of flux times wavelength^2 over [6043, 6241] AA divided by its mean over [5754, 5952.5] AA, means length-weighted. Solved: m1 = 1.0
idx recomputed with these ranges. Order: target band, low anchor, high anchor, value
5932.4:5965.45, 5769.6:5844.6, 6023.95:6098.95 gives 0.008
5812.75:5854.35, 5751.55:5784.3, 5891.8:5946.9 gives -0.007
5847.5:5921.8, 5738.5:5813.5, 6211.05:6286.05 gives 0.019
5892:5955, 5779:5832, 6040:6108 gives 0.007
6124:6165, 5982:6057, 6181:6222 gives 0.015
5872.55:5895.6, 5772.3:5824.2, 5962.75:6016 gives 0.050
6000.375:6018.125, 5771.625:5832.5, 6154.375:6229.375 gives -0.010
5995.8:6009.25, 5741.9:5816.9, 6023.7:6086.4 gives -0.009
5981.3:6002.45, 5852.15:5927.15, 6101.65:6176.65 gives -0.016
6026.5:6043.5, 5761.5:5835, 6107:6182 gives -0.011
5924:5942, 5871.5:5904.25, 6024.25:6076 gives -0.026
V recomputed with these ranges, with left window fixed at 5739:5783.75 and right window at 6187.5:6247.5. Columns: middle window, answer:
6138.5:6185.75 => 0.6 AA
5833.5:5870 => 0.1 AA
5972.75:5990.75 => 0.2 AA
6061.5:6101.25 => 0.1 AA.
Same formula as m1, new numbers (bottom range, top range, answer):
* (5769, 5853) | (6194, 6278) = 1.05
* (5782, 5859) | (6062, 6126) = 1.03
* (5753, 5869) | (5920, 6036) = 1.02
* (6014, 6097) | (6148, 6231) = 1.01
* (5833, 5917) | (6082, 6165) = 1.04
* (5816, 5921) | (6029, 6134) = 1.04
